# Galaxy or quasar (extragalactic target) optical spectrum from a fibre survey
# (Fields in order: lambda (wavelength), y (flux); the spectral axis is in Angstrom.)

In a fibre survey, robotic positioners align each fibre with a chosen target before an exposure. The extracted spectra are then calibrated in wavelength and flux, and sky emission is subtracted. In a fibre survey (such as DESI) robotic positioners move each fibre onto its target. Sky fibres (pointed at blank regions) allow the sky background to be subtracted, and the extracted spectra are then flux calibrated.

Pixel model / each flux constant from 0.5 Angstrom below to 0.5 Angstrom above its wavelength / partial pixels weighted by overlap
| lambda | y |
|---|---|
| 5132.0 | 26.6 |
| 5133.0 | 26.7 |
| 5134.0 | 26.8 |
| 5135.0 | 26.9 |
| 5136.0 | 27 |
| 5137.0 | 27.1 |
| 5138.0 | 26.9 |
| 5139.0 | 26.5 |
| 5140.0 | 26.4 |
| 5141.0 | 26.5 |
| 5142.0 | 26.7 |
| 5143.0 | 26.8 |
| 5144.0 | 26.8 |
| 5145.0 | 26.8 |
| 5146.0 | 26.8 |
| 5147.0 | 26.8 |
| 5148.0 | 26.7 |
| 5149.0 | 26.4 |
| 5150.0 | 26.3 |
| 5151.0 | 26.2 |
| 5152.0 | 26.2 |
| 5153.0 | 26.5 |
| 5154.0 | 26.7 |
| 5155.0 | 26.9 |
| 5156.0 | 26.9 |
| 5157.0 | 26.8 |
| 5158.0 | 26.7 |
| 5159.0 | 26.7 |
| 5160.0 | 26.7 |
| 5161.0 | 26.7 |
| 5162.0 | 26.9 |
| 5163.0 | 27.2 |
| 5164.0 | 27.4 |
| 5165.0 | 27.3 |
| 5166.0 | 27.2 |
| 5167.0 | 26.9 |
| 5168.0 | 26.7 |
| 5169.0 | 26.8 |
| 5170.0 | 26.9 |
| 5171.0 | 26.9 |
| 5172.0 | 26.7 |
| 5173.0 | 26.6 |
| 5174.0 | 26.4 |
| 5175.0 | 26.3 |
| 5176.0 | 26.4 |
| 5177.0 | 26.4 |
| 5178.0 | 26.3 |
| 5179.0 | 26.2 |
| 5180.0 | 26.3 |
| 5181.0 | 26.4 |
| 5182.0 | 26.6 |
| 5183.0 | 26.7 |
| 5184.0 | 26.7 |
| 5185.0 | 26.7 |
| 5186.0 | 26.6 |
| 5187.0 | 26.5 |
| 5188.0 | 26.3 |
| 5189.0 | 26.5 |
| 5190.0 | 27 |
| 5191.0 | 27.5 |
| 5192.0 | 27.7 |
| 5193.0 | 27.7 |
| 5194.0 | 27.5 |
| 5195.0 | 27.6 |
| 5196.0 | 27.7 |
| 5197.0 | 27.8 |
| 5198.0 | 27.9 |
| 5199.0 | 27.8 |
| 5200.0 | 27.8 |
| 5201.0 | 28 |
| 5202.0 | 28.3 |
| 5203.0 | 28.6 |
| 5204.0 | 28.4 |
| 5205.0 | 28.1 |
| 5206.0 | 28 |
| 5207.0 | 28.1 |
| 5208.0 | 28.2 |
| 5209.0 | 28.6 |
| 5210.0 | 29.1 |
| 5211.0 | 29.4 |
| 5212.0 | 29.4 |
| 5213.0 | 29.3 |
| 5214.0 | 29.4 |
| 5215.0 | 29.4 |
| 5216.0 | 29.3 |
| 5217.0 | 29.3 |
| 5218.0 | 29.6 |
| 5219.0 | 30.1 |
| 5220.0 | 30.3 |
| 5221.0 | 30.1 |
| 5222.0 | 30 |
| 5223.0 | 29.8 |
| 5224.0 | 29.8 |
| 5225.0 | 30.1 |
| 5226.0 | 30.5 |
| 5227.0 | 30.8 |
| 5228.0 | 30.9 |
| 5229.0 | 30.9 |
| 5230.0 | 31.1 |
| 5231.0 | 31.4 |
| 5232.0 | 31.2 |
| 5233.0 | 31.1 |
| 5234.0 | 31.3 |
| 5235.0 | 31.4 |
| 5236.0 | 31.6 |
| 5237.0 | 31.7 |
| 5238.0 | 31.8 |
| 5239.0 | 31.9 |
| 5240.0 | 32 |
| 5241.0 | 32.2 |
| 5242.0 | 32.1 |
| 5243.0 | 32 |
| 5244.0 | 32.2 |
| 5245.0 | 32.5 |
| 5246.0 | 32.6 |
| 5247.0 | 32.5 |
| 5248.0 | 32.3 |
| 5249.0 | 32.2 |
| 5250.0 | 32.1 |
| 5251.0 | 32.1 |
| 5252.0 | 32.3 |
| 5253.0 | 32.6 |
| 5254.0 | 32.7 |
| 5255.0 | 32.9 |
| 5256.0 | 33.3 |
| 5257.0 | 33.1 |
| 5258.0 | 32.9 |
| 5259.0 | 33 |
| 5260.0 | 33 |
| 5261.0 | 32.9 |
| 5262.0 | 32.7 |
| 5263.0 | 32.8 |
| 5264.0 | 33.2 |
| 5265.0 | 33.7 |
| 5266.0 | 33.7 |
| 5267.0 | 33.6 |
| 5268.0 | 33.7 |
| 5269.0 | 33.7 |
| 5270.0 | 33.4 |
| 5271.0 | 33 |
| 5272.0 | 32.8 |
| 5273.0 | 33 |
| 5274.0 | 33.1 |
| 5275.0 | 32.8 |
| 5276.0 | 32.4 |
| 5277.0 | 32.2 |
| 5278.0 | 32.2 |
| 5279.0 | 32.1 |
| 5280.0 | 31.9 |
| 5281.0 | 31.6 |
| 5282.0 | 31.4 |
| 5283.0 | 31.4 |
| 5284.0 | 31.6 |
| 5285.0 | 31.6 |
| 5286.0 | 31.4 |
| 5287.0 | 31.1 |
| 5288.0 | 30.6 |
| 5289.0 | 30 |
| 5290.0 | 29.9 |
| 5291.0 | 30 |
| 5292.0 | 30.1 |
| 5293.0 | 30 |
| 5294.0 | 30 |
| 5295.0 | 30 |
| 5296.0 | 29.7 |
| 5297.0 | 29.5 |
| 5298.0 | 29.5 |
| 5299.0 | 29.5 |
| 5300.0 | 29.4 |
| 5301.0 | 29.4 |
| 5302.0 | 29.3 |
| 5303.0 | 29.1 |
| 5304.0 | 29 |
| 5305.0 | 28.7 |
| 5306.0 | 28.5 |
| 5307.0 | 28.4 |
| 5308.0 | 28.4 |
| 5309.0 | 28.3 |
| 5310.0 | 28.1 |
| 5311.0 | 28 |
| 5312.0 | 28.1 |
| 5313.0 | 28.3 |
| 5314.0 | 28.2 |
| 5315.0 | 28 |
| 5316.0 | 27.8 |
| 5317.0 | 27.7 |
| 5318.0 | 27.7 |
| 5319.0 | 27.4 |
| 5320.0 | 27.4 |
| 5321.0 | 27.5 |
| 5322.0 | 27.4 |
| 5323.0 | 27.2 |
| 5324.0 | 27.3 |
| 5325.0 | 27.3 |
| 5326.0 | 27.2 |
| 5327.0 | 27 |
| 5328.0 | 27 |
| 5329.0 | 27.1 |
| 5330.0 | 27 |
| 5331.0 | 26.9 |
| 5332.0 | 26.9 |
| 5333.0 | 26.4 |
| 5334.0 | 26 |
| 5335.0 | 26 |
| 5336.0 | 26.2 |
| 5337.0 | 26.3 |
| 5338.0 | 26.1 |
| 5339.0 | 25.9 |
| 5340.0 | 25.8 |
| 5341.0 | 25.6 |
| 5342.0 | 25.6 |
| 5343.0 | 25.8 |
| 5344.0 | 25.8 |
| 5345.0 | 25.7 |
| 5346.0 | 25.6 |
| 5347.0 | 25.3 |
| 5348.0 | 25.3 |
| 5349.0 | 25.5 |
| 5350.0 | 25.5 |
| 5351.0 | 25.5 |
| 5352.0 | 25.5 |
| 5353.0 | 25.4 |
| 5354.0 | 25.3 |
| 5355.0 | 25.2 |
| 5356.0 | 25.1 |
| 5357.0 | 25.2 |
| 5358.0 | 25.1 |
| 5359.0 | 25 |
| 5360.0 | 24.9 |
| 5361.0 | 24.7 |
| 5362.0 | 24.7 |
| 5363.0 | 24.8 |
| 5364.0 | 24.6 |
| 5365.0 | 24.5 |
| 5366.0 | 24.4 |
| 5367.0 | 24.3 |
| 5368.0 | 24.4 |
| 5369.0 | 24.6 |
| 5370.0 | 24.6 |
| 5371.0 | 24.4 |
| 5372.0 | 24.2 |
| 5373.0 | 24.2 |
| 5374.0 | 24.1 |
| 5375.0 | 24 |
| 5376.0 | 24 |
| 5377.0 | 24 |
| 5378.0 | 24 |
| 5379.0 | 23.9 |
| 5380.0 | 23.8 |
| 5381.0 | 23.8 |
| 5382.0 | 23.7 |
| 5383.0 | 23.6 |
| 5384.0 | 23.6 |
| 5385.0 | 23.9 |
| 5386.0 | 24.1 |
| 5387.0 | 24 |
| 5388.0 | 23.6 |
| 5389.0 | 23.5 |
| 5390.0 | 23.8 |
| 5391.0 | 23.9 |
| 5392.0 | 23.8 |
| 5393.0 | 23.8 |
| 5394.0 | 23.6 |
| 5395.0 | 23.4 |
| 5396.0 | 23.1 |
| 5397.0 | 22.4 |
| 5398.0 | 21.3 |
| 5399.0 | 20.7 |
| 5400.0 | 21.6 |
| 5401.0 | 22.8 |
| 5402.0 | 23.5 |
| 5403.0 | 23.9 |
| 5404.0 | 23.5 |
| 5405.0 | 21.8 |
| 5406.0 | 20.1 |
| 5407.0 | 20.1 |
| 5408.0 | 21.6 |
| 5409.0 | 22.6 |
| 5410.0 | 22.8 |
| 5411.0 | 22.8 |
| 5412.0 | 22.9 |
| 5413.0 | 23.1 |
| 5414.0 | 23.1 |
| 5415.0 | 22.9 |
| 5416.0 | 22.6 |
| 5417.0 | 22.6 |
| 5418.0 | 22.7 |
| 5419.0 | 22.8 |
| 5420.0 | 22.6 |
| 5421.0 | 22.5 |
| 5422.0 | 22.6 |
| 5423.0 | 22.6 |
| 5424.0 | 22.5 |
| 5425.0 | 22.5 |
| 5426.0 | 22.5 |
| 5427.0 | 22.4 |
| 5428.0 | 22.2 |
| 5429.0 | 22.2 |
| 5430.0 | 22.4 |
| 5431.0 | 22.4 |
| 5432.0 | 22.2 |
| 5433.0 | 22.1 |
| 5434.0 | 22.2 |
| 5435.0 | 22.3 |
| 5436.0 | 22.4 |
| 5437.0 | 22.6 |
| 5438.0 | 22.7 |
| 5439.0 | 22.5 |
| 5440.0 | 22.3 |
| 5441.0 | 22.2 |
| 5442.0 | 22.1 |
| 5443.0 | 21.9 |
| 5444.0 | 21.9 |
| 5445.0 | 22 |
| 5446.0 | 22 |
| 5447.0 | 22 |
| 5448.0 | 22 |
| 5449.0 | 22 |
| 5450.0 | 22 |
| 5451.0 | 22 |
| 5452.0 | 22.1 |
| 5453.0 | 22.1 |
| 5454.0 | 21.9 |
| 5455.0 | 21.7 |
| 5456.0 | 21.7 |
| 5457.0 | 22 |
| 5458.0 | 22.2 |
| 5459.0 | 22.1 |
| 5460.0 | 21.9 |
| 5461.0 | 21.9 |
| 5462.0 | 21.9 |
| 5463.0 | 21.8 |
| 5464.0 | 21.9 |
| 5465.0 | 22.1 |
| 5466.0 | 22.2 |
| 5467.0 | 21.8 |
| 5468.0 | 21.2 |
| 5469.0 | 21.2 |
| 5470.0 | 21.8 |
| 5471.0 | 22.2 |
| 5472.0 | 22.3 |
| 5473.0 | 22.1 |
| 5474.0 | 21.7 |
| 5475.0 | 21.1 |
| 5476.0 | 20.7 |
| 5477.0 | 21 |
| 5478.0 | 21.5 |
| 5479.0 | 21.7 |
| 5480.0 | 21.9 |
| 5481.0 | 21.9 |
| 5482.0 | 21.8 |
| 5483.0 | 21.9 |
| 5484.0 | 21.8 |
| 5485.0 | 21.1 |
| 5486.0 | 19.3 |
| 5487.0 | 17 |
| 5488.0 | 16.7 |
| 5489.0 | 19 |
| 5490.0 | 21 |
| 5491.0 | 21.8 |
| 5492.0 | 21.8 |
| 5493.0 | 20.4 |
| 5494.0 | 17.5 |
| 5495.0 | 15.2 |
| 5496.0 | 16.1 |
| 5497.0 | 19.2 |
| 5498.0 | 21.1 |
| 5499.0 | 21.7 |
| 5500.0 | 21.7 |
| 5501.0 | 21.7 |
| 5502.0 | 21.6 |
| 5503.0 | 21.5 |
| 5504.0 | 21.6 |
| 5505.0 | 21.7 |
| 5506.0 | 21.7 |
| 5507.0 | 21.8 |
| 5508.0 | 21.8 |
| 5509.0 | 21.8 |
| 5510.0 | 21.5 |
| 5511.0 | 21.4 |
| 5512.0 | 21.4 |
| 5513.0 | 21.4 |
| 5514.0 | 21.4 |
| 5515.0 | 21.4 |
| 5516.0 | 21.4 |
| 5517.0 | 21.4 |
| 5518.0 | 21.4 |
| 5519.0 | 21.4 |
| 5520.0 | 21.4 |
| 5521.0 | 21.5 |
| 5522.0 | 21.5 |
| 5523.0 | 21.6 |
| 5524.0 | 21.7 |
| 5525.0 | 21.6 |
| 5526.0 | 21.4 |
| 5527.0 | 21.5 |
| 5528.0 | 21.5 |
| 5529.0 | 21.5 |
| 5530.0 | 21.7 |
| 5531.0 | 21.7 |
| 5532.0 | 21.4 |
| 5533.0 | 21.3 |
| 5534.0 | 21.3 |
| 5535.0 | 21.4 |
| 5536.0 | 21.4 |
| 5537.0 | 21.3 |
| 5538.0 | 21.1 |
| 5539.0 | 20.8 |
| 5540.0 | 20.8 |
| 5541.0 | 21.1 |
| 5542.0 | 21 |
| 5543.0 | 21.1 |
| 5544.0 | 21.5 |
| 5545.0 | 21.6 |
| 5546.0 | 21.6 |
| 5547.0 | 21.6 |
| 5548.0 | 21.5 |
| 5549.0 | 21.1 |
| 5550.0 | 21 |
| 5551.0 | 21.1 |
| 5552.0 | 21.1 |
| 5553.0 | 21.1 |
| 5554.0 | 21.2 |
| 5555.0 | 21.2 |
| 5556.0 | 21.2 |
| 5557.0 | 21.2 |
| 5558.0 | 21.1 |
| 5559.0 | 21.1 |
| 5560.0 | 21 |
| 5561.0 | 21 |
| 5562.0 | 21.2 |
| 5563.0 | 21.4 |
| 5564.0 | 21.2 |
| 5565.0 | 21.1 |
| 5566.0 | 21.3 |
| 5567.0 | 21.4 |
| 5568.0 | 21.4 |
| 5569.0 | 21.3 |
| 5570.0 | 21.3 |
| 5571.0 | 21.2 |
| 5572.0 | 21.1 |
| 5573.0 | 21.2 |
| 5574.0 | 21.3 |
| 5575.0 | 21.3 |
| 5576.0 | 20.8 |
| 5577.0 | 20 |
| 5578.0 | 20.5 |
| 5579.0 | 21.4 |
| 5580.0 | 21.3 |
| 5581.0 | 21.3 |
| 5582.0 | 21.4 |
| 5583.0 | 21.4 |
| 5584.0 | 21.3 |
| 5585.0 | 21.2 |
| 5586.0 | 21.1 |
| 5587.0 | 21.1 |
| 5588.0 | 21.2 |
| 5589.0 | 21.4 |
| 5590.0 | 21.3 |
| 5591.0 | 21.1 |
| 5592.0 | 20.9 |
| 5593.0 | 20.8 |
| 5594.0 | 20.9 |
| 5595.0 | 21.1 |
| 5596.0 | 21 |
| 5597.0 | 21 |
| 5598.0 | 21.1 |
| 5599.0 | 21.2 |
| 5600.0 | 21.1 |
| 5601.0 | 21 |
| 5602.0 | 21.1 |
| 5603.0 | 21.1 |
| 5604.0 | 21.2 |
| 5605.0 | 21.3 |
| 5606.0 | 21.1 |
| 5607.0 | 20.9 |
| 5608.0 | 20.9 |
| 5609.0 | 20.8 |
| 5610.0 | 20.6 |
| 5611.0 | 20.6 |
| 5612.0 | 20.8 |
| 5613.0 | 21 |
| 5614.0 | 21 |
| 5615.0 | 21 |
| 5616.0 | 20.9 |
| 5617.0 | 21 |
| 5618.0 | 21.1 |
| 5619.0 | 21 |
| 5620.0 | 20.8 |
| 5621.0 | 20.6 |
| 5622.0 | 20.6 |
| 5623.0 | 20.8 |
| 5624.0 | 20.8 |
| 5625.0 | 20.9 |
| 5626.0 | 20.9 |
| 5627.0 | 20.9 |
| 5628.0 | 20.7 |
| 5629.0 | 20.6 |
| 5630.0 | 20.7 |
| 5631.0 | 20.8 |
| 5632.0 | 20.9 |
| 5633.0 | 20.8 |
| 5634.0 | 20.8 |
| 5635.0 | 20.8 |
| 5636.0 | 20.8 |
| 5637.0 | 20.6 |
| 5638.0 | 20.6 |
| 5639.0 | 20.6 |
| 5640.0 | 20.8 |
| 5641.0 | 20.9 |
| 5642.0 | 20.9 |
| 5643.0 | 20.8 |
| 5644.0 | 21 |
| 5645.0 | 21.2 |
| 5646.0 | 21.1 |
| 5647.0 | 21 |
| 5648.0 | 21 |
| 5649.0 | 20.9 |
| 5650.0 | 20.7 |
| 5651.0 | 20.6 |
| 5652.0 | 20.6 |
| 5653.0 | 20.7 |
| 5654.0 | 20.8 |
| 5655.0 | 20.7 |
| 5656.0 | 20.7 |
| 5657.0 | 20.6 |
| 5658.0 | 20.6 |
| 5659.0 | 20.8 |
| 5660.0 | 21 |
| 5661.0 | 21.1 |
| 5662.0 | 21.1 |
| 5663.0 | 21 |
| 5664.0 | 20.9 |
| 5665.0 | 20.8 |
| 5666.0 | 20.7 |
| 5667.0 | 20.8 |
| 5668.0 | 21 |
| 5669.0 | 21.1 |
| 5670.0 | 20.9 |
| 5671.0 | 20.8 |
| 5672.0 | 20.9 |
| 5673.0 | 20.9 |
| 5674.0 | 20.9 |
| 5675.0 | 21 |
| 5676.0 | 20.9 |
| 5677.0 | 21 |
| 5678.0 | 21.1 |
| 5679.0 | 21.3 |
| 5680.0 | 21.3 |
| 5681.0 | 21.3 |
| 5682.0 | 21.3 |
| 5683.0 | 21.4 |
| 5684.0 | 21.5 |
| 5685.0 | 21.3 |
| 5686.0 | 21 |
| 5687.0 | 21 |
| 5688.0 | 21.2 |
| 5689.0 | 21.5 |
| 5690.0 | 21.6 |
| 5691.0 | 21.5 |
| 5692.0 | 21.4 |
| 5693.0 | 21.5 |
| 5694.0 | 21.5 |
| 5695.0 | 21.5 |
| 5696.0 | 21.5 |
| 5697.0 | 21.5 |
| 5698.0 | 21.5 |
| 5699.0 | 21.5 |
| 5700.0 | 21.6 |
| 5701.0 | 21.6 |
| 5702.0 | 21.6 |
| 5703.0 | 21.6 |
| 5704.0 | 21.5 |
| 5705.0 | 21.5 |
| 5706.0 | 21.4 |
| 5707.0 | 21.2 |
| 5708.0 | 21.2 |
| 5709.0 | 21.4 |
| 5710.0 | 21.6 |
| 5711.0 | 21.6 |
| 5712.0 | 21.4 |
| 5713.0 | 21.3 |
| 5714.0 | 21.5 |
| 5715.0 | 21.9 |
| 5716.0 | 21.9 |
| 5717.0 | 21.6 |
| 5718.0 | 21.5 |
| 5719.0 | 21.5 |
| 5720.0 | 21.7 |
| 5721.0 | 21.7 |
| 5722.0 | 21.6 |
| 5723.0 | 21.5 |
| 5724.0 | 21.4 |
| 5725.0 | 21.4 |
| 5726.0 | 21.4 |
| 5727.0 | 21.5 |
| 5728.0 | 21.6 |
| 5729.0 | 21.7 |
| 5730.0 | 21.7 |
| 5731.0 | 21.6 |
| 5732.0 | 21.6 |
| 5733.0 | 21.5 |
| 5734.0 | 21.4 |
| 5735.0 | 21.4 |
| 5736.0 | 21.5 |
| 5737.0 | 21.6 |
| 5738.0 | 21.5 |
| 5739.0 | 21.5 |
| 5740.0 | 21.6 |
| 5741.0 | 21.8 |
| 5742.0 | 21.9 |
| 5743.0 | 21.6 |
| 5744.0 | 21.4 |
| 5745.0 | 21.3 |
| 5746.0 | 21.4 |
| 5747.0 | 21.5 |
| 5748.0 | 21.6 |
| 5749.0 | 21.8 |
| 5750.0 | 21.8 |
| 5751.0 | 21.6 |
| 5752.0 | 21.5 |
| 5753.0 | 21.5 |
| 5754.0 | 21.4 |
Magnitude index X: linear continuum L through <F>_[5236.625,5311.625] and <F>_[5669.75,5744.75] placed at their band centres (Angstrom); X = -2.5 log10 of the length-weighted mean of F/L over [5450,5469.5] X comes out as 0.23 mag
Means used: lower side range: 31.5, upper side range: 21.4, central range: 21.9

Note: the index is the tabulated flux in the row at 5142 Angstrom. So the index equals 26.7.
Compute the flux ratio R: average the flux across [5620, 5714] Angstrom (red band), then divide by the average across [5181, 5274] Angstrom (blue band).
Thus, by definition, 0.7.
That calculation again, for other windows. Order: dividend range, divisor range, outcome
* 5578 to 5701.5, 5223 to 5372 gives 0.72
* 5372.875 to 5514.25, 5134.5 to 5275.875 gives 0.75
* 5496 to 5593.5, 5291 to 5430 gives 0.84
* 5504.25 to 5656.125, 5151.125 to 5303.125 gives 0.71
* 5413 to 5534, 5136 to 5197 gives 0.81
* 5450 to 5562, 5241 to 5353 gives 0.72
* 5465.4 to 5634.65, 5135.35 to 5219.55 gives 0.77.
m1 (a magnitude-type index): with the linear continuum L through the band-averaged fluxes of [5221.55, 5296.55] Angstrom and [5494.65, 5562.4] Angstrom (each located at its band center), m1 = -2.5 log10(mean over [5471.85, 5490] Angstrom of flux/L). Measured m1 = 0.11 mag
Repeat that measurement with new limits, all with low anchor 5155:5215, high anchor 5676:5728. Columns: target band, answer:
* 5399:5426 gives 0.105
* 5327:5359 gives -0.014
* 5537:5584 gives 0.092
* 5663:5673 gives 0.048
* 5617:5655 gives 0.070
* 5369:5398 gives 0.057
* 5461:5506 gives 0.148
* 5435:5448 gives 0.103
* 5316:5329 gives -0.065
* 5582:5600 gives 0.078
